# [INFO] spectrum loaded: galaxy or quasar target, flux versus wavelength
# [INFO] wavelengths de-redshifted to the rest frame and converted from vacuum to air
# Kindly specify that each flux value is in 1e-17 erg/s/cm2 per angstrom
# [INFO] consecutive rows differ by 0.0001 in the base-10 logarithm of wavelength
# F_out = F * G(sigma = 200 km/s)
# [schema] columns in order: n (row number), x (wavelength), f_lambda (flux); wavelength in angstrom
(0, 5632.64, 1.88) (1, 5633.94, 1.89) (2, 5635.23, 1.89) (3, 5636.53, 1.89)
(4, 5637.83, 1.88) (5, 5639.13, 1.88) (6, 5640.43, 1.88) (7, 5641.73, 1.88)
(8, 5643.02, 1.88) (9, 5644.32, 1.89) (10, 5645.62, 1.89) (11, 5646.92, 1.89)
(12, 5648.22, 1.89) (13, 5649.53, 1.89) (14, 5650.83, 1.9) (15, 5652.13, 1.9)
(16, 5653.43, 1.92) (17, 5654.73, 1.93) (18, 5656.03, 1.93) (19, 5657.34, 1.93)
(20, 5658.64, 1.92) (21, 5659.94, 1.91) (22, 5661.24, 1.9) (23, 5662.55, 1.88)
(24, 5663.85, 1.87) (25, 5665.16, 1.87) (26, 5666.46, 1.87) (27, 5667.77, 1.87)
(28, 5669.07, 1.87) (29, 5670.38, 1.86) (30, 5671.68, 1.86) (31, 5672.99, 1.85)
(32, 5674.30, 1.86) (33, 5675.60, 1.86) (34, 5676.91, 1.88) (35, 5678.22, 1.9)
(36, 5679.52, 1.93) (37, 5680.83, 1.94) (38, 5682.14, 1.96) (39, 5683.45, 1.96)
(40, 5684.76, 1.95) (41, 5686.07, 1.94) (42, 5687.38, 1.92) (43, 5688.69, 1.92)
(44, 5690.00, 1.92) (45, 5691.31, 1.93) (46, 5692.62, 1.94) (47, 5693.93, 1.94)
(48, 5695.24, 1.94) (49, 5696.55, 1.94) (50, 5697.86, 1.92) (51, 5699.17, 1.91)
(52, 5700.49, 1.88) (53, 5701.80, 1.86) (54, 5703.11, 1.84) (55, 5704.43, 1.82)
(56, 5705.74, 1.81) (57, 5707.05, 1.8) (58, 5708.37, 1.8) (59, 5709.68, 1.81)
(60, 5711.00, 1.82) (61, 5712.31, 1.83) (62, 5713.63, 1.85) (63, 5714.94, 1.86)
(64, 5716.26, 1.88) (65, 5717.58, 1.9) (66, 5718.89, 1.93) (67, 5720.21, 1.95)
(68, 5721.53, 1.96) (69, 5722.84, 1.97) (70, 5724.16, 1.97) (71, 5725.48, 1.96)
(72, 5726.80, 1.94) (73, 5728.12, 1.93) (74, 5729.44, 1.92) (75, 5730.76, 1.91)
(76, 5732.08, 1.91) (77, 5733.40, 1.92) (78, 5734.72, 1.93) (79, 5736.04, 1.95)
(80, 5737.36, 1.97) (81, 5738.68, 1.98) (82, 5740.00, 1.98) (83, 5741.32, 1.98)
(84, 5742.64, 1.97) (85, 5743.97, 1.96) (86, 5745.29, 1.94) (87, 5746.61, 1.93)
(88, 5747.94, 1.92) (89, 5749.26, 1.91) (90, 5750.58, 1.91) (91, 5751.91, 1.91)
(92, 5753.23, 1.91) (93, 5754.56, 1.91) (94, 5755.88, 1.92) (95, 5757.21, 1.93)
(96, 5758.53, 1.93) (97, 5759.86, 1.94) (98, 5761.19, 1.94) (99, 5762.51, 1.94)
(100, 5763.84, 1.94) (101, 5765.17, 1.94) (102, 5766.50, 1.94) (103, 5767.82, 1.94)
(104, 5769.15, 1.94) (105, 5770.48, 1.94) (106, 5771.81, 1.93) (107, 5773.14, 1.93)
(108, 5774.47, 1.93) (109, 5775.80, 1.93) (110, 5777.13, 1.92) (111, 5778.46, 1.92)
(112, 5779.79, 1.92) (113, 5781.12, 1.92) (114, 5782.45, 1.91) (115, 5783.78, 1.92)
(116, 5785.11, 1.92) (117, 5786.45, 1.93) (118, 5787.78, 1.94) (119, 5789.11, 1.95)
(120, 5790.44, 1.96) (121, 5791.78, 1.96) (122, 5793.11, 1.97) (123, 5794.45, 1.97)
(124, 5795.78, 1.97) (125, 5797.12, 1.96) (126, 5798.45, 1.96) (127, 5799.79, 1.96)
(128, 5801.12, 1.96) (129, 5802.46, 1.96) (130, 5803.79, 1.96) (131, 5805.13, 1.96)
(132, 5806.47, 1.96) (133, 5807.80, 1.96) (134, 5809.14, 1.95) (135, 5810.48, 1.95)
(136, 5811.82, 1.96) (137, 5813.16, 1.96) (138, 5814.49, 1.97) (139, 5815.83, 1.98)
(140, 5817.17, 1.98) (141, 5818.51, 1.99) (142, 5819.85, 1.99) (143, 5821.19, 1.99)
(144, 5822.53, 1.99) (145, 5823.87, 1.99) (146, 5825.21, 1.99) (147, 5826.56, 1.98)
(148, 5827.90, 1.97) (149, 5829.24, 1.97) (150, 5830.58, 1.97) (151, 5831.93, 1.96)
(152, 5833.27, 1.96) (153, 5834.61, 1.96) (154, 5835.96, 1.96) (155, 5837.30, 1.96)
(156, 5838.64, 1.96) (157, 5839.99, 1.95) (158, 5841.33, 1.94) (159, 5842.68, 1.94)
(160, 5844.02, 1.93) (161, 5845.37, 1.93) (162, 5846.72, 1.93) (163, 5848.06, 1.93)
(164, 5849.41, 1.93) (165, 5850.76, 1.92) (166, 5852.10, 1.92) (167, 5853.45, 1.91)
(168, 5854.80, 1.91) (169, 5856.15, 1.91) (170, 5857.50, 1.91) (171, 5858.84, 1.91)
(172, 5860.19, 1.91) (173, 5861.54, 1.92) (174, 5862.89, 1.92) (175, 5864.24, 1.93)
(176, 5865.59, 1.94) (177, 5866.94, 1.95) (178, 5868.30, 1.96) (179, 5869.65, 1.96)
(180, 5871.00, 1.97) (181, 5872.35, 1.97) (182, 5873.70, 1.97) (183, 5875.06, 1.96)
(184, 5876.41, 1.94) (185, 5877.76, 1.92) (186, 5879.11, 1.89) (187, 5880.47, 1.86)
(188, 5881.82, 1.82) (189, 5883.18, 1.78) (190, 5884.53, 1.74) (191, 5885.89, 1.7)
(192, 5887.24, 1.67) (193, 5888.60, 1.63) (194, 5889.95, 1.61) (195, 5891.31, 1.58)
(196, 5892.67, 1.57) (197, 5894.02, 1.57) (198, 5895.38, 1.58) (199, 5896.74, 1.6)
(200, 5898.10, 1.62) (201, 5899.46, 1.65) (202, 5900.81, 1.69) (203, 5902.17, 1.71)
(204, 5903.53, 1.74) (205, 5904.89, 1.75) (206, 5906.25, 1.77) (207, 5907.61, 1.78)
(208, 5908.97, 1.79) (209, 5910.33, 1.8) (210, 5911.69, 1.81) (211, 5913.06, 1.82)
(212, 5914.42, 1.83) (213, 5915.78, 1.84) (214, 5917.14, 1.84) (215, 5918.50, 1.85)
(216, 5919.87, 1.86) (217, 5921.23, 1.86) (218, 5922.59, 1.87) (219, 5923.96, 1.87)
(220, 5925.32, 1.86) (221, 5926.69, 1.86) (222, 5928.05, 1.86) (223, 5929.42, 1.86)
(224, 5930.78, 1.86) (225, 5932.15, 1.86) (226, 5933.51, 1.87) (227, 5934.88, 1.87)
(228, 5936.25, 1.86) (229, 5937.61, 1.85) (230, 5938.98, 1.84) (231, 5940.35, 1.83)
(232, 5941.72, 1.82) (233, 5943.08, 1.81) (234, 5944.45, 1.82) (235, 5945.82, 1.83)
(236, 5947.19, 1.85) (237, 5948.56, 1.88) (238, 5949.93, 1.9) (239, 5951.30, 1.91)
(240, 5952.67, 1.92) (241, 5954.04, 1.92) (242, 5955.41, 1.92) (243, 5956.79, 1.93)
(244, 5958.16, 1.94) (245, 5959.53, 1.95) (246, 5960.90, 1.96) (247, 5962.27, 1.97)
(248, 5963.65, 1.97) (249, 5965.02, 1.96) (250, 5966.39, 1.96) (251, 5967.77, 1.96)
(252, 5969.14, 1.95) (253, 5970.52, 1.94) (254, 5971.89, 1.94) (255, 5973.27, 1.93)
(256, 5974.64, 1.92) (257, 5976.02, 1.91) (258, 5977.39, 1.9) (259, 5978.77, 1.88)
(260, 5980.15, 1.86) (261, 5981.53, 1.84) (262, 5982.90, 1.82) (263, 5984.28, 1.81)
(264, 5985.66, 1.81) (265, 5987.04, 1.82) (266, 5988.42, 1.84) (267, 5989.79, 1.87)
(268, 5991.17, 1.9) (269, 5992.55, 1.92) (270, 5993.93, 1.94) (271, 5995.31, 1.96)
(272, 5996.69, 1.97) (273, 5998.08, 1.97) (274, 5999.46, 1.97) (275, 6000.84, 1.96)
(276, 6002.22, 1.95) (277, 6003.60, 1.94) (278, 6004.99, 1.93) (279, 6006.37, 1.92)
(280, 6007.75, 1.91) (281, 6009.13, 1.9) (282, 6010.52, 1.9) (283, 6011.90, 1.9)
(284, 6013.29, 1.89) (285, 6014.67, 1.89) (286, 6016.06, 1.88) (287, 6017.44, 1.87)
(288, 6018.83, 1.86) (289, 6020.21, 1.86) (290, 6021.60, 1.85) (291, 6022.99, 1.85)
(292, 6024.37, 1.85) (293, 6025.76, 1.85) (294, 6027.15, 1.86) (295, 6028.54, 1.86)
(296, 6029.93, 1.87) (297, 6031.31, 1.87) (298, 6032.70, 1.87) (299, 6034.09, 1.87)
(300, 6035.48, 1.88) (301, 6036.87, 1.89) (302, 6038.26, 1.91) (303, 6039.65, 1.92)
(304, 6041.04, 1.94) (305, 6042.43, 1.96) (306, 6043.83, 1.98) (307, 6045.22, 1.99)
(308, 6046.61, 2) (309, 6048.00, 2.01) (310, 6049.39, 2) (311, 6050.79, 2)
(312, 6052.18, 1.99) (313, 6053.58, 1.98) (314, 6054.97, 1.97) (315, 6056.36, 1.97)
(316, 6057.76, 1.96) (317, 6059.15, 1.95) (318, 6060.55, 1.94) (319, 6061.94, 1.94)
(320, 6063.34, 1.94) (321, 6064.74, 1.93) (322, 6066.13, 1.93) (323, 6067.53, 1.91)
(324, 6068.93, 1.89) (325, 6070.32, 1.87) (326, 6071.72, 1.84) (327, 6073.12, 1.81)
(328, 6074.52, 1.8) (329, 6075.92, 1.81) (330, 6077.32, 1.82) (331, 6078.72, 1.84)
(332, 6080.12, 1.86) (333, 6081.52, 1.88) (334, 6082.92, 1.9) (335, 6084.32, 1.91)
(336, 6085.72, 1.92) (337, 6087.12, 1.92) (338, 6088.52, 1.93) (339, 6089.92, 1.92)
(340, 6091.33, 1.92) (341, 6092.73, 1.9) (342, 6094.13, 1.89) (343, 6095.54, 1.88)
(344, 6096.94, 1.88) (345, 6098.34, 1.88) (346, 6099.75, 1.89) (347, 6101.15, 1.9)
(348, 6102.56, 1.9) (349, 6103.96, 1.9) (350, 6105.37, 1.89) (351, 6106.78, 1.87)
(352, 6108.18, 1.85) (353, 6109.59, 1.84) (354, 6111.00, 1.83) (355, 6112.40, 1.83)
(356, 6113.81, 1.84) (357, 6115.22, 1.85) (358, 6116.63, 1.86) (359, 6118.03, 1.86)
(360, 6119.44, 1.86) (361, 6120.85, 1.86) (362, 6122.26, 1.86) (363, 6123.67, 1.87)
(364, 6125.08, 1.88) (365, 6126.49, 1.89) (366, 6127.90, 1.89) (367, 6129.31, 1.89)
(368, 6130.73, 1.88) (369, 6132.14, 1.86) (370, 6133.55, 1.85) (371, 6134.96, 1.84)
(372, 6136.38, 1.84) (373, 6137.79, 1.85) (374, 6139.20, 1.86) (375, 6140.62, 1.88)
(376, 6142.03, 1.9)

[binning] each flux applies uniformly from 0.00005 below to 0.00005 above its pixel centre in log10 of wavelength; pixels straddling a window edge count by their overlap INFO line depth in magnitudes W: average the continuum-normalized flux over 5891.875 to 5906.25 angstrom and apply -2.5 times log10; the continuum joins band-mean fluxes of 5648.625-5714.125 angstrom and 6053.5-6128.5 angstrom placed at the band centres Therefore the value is 0.144 mag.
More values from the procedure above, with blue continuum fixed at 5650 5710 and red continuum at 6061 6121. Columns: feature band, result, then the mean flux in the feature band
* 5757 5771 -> -0.03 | 1.94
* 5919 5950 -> 0.02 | 1.85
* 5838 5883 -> -0.02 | 1.93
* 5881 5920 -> 0.10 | 1.72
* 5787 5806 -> -0.04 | 1.96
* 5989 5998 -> -0.03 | 1.93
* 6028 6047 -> -0.02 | 1.91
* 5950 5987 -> -0.02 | 1.91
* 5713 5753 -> -0.02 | 1.93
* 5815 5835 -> -0.05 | 1.98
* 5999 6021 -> -0.01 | 1.91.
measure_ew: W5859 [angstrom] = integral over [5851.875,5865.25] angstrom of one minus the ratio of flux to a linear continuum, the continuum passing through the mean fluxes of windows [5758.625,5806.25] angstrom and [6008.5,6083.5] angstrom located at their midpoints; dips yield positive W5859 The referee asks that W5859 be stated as 0.1 angstrom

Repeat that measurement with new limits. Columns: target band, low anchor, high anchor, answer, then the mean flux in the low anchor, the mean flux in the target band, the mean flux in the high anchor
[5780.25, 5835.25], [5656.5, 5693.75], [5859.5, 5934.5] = -3.38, 1.9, 1.96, 1.81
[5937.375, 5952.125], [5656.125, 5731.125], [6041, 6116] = 0.41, 1.9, 1.85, 1.91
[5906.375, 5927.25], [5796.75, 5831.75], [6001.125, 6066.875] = 1.20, 1.97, 1.83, 1.92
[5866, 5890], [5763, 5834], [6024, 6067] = 1.11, 1.95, 1.86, 1.93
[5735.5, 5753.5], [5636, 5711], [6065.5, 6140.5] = -0.54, 1.89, 1.95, 1.87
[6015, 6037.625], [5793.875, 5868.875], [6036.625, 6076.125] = 0.83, 1.95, 1.87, 1.93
